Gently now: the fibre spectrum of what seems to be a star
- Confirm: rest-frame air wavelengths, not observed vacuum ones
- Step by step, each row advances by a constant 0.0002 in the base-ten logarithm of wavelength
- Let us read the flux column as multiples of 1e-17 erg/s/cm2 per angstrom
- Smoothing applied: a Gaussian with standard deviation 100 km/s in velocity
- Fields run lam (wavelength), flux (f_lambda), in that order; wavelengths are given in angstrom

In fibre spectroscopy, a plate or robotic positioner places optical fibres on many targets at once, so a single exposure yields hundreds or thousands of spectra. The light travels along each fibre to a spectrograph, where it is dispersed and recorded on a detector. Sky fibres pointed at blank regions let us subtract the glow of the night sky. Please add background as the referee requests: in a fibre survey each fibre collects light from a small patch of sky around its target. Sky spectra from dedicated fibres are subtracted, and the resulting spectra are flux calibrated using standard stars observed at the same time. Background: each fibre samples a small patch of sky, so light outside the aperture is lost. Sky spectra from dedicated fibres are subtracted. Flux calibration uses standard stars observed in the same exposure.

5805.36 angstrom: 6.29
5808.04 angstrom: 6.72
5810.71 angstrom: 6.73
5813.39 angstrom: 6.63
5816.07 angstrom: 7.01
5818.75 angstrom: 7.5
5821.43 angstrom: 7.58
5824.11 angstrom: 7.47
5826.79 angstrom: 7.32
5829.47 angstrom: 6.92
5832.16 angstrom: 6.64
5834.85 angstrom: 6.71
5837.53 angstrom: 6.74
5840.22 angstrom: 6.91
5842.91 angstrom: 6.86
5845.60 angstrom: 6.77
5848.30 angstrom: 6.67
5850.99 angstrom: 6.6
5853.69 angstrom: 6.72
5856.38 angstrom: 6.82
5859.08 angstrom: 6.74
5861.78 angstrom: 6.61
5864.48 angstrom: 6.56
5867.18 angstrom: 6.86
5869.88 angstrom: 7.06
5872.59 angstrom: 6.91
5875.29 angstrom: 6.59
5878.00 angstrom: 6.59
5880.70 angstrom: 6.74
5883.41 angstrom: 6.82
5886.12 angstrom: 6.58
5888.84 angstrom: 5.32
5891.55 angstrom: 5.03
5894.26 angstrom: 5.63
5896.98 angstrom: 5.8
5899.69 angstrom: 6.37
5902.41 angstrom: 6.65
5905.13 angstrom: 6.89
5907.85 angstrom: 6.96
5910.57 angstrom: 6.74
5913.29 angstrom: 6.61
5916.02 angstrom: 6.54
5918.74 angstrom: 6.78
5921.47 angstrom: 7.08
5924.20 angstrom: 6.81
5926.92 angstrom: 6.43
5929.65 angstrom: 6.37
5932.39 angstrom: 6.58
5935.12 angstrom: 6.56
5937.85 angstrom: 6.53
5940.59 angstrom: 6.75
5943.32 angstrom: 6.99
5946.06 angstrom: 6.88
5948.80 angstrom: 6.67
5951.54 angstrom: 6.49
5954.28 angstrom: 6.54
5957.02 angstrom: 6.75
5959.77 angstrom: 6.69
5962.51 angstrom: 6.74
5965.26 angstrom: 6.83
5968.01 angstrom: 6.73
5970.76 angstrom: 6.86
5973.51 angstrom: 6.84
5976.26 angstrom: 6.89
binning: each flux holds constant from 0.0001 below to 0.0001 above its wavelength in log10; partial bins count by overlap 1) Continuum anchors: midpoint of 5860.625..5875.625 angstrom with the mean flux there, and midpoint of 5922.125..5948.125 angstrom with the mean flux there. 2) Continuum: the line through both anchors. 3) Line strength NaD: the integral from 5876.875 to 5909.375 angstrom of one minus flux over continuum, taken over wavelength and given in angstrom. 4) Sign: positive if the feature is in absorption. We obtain 2.2 angstrom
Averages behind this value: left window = 6.78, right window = 6.67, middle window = 6.28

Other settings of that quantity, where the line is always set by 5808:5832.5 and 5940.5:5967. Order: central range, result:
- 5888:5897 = 2.0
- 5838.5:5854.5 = 0.6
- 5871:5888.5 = 0.8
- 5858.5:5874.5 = 0.4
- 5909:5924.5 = 0.2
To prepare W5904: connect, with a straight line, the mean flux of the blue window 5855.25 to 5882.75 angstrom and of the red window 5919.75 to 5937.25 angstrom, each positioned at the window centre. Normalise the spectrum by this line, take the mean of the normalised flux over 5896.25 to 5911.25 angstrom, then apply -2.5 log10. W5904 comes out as 0.014 mag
